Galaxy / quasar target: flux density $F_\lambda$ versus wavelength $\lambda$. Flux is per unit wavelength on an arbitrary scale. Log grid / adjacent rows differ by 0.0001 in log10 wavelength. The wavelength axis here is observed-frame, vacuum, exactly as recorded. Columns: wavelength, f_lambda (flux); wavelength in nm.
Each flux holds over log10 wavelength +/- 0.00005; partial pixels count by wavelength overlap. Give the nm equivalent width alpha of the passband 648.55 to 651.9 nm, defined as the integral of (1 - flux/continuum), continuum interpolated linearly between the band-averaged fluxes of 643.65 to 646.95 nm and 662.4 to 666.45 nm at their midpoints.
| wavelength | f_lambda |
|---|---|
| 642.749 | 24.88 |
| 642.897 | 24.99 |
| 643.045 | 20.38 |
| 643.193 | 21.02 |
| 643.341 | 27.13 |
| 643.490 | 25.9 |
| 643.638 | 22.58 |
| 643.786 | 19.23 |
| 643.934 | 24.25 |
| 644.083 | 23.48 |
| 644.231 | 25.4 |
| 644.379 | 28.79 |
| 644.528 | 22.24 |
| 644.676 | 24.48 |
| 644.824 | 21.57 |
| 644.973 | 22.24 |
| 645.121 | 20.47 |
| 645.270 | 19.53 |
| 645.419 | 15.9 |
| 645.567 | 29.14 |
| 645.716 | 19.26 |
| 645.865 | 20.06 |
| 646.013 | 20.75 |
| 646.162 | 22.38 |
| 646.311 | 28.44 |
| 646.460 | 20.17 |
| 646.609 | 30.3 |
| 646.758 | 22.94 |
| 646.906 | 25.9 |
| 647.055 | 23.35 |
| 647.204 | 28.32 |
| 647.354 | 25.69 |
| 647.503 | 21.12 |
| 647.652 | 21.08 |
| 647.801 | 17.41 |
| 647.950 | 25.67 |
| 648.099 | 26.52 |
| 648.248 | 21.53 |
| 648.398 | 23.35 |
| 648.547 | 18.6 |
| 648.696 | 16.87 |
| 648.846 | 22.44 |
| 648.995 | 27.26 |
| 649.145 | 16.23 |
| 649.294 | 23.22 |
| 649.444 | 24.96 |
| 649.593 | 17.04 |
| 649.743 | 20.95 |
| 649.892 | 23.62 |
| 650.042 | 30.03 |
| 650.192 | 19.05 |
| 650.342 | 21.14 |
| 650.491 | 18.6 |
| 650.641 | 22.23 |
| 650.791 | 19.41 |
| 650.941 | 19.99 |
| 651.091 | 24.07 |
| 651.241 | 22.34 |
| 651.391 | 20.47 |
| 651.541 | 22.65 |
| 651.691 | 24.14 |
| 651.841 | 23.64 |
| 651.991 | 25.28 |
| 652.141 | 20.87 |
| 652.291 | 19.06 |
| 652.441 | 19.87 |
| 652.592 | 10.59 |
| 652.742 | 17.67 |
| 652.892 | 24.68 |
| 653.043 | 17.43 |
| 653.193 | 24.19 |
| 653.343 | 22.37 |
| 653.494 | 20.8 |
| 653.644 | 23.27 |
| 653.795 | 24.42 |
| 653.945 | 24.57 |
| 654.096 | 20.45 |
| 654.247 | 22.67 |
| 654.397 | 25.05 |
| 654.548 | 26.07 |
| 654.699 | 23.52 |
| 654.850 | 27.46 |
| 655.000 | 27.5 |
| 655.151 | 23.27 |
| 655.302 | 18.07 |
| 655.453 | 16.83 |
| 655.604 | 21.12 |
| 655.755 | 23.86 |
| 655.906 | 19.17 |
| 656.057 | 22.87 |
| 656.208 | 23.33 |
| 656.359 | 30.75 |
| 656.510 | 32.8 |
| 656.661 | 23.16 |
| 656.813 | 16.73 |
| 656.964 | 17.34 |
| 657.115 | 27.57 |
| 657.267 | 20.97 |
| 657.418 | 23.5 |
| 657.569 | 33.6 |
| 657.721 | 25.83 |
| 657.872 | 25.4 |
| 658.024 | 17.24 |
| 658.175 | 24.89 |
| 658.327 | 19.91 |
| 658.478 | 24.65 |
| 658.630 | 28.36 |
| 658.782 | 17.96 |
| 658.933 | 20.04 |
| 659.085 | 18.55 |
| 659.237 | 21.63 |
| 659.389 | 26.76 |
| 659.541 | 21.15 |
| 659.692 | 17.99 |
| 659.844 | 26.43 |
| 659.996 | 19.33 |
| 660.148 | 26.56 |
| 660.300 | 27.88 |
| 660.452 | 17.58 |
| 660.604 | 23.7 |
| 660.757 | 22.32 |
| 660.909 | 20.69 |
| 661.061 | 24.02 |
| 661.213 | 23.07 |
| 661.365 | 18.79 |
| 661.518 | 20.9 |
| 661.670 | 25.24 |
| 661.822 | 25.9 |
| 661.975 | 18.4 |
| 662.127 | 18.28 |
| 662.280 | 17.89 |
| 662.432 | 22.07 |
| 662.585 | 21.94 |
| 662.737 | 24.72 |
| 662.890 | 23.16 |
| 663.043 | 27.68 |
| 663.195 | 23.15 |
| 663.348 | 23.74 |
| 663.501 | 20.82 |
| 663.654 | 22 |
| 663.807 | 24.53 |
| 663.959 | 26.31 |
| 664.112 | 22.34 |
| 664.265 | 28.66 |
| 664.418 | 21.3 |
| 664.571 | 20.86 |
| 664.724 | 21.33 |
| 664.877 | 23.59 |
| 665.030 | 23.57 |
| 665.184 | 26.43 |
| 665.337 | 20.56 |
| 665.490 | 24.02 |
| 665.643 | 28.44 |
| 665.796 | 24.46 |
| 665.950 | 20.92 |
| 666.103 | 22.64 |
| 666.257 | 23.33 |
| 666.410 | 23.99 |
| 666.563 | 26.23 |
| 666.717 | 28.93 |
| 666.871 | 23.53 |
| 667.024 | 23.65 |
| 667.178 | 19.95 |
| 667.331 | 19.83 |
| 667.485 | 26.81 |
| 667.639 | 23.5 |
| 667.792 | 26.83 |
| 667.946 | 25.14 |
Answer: 0.20 nm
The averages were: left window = 23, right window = 23.6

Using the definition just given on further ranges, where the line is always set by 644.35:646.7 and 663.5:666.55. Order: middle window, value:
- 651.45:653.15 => 0.18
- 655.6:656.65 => -0.08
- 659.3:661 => 0.05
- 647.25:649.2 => 0.08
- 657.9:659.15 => 0.09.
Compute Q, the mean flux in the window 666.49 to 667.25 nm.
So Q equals 24.5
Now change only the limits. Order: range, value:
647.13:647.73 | 24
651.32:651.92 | 22.8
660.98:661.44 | 22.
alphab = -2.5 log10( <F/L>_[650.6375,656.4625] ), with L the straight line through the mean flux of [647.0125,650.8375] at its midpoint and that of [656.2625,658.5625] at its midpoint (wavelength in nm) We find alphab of 0.05 mag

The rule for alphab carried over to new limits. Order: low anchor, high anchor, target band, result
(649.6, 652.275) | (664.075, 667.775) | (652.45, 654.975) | 0.01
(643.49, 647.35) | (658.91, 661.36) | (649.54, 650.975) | 0.08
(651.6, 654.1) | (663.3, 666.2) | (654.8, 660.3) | -0.05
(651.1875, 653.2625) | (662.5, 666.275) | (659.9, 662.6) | 0.05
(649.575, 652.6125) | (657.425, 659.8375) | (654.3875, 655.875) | -0.04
